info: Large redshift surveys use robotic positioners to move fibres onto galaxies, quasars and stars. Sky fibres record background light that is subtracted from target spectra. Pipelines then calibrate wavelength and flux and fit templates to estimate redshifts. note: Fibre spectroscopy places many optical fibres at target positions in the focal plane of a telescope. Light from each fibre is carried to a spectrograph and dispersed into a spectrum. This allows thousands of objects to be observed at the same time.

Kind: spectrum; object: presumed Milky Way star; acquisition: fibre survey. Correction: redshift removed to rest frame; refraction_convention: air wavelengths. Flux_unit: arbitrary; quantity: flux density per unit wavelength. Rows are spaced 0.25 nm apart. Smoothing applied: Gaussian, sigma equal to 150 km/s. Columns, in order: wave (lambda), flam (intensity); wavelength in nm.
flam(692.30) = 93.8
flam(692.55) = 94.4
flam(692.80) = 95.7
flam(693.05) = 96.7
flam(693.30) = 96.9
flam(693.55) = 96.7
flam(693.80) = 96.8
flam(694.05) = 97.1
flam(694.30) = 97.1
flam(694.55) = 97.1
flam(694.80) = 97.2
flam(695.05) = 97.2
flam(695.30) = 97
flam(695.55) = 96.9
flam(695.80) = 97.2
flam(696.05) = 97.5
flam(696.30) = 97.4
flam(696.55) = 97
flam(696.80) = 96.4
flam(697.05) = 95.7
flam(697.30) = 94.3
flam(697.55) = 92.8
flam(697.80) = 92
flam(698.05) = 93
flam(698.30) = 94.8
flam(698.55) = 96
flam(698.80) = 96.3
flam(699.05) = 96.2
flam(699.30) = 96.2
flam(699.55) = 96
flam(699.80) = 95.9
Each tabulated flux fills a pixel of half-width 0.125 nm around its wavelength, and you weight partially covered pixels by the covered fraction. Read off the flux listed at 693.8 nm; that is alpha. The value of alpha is 96.8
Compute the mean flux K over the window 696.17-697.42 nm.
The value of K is 96.2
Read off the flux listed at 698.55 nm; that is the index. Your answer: 96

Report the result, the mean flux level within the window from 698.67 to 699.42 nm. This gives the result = 96.2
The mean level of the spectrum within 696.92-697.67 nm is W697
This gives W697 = 94.3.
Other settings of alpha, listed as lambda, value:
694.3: 97.1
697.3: 94.3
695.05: 97.2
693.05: 96.7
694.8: 97.2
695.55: 96.9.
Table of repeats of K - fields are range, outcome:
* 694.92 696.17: 97.2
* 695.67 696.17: 97.3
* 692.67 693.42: 96.4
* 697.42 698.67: 93.7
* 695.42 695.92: 97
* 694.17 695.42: 97.1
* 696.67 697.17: 96.1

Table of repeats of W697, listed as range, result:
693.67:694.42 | 97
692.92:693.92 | 96.8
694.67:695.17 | 97.2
